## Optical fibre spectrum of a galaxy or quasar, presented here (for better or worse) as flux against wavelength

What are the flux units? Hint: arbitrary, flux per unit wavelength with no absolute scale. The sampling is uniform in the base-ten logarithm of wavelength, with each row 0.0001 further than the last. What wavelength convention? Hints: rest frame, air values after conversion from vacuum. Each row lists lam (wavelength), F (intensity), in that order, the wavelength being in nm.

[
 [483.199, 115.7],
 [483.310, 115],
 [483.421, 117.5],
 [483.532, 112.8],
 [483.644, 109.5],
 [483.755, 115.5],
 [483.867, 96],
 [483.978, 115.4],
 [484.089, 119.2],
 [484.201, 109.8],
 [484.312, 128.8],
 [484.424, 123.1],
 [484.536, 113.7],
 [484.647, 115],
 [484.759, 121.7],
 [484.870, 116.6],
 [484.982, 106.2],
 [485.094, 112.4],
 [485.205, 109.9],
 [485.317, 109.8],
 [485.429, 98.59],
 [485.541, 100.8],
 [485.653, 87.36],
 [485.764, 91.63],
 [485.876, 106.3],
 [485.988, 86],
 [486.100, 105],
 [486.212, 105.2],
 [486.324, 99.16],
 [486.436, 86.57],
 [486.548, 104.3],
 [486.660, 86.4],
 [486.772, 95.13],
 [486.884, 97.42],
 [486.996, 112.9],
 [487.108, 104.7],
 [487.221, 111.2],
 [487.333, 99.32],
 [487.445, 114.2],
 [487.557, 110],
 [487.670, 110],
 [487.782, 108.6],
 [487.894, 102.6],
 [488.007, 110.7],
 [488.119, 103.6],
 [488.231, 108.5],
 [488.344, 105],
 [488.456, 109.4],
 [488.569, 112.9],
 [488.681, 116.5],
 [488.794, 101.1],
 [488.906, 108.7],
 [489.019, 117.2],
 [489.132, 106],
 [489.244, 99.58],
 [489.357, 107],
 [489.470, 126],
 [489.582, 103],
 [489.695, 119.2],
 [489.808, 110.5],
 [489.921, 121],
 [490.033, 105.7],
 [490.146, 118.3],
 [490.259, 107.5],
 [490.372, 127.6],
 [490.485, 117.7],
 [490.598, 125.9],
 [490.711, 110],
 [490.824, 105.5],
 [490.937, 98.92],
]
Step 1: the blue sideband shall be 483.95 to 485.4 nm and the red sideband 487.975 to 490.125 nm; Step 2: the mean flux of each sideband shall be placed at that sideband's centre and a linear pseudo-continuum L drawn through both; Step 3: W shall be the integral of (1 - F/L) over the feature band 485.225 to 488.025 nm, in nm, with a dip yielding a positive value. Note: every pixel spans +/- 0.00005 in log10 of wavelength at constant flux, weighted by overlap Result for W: 0.28 nm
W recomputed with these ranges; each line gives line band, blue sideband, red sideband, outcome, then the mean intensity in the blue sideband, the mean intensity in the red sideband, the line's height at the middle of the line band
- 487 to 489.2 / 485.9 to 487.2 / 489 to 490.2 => -0.062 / 98.9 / 112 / 106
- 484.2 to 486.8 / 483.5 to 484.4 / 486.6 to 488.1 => 0.114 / 114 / 105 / 110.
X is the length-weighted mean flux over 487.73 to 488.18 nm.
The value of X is 106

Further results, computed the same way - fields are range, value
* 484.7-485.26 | 113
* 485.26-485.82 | 97.6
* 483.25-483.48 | 117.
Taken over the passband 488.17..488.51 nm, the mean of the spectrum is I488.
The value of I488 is 108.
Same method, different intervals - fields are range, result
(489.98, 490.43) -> 115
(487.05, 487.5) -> 107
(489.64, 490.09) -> 114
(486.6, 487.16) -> 99.4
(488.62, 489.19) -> 110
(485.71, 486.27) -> 98.8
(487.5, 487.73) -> 110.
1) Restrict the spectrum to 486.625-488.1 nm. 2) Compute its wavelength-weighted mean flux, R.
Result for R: 105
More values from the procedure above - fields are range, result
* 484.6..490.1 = 106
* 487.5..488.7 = 109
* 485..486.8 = 99.2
